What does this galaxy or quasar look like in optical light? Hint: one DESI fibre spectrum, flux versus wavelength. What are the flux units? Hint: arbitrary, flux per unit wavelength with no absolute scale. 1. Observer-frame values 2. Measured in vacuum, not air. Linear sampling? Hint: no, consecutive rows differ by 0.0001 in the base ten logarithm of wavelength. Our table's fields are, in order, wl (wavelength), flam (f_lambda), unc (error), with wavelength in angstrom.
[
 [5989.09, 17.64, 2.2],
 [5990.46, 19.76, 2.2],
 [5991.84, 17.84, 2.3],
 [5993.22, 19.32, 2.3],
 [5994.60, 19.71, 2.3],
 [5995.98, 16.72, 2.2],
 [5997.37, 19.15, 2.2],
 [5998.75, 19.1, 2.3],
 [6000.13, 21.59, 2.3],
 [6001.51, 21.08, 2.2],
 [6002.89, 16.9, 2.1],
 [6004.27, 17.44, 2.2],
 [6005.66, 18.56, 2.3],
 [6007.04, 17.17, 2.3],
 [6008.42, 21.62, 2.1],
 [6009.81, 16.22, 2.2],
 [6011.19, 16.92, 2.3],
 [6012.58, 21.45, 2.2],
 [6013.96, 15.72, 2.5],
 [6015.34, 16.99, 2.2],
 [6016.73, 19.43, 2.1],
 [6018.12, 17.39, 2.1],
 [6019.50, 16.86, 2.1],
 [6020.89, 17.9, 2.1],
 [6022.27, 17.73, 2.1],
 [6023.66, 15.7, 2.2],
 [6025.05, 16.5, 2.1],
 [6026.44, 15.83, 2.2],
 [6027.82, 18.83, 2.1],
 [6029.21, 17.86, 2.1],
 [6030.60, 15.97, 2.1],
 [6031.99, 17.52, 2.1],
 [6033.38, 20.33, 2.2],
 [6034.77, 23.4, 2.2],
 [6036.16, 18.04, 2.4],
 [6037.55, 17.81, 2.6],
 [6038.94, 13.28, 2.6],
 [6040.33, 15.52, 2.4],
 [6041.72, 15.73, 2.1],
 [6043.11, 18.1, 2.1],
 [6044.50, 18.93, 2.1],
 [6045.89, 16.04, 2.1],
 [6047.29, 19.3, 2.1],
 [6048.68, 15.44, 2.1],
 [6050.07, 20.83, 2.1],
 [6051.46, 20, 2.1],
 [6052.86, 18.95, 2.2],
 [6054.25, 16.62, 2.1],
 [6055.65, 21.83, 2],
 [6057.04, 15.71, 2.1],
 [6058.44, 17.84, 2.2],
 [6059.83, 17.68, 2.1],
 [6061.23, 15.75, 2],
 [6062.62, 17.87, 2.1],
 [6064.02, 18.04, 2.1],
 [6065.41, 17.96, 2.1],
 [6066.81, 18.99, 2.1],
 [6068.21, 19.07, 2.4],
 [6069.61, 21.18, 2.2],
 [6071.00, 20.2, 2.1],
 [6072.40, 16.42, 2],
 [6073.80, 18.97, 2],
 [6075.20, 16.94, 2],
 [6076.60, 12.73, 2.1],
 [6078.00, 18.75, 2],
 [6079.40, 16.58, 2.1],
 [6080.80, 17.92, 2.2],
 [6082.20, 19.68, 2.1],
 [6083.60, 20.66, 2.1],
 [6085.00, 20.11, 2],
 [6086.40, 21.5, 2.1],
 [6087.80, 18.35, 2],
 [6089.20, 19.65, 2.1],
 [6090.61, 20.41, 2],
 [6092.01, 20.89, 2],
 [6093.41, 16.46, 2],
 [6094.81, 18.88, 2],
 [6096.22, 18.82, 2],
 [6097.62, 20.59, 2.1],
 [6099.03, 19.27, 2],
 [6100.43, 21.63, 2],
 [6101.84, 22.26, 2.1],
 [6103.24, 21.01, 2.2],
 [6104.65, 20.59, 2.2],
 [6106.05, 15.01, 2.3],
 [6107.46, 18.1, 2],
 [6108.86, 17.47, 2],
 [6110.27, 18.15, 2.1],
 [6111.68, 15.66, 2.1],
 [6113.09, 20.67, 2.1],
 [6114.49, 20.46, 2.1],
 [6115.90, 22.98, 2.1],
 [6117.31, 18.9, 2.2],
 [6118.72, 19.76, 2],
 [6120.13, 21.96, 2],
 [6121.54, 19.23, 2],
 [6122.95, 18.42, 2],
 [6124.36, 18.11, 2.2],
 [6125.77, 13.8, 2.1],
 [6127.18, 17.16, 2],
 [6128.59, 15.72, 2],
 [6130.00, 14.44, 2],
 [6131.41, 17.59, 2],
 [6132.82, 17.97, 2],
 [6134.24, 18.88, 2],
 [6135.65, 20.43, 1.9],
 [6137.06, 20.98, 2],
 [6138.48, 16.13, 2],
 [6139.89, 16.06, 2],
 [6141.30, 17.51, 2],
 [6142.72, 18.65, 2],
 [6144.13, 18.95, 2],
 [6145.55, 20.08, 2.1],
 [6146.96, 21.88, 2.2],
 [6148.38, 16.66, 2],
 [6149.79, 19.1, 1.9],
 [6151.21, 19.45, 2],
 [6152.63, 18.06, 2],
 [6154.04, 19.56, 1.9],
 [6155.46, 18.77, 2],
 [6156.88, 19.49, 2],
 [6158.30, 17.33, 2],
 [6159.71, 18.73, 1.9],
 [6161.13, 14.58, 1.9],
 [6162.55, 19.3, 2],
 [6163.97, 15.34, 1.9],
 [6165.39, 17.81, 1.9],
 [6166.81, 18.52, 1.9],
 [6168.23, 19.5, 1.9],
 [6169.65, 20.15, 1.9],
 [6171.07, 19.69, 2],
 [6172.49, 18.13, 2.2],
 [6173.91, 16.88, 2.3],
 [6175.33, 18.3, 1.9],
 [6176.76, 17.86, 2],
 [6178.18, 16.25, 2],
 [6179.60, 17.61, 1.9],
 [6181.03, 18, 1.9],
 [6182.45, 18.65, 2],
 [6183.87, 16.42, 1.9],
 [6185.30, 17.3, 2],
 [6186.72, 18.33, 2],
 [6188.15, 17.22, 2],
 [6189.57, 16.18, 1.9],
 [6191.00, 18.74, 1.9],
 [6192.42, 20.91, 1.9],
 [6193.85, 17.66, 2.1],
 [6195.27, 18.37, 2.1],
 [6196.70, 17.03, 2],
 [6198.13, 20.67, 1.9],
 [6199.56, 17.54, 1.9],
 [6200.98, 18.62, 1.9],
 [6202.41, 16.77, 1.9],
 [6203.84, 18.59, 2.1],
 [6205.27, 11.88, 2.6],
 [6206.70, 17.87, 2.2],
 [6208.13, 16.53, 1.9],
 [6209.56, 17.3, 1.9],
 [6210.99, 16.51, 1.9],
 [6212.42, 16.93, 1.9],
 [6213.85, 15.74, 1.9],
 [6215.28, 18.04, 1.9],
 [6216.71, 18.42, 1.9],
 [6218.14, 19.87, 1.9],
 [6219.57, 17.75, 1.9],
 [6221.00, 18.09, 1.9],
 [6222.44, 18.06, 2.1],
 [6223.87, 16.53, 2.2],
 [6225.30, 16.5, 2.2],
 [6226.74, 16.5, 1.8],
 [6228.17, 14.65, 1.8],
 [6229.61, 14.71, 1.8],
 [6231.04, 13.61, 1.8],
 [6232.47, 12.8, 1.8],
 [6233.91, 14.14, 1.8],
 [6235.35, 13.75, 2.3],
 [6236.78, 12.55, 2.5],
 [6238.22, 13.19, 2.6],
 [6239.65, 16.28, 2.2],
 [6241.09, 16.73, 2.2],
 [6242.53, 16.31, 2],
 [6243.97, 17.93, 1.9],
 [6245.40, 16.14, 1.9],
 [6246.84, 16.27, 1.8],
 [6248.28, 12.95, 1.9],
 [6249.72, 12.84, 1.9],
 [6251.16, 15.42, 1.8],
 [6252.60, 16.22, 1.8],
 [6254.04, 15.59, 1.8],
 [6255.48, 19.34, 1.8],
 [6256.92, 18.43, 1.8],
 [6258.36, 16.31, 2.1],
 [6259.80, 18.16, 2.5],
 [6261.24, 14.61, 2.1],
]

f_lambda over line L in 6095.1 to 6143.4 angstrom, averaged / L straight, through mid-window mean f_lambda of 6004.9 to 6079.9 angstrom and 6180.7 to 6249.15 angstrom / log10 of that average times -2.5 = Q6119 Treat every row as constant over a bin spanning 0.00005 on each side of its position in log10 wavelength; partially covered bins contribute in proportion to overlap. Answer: -0.08 mag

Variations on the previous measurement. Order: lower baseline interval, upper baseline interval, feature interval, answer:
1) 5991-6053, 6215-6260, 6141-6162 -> -0.11 mag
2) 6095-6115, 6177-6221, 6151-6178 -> 0.00 mag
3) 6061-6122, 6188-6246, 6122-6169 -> 0.00 mag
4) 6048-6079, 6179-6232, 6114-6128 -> -0.08 mag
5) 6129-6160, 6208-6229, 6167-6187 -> -0.01 mag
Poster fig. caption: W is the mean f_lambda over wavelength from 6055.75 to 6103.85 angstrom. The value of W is 18.8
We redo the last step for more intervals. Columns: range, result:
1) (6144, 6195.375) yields 18.3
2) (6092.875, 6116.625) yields 19.3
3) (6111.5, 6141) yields 18.4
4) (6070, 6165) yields 18.6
